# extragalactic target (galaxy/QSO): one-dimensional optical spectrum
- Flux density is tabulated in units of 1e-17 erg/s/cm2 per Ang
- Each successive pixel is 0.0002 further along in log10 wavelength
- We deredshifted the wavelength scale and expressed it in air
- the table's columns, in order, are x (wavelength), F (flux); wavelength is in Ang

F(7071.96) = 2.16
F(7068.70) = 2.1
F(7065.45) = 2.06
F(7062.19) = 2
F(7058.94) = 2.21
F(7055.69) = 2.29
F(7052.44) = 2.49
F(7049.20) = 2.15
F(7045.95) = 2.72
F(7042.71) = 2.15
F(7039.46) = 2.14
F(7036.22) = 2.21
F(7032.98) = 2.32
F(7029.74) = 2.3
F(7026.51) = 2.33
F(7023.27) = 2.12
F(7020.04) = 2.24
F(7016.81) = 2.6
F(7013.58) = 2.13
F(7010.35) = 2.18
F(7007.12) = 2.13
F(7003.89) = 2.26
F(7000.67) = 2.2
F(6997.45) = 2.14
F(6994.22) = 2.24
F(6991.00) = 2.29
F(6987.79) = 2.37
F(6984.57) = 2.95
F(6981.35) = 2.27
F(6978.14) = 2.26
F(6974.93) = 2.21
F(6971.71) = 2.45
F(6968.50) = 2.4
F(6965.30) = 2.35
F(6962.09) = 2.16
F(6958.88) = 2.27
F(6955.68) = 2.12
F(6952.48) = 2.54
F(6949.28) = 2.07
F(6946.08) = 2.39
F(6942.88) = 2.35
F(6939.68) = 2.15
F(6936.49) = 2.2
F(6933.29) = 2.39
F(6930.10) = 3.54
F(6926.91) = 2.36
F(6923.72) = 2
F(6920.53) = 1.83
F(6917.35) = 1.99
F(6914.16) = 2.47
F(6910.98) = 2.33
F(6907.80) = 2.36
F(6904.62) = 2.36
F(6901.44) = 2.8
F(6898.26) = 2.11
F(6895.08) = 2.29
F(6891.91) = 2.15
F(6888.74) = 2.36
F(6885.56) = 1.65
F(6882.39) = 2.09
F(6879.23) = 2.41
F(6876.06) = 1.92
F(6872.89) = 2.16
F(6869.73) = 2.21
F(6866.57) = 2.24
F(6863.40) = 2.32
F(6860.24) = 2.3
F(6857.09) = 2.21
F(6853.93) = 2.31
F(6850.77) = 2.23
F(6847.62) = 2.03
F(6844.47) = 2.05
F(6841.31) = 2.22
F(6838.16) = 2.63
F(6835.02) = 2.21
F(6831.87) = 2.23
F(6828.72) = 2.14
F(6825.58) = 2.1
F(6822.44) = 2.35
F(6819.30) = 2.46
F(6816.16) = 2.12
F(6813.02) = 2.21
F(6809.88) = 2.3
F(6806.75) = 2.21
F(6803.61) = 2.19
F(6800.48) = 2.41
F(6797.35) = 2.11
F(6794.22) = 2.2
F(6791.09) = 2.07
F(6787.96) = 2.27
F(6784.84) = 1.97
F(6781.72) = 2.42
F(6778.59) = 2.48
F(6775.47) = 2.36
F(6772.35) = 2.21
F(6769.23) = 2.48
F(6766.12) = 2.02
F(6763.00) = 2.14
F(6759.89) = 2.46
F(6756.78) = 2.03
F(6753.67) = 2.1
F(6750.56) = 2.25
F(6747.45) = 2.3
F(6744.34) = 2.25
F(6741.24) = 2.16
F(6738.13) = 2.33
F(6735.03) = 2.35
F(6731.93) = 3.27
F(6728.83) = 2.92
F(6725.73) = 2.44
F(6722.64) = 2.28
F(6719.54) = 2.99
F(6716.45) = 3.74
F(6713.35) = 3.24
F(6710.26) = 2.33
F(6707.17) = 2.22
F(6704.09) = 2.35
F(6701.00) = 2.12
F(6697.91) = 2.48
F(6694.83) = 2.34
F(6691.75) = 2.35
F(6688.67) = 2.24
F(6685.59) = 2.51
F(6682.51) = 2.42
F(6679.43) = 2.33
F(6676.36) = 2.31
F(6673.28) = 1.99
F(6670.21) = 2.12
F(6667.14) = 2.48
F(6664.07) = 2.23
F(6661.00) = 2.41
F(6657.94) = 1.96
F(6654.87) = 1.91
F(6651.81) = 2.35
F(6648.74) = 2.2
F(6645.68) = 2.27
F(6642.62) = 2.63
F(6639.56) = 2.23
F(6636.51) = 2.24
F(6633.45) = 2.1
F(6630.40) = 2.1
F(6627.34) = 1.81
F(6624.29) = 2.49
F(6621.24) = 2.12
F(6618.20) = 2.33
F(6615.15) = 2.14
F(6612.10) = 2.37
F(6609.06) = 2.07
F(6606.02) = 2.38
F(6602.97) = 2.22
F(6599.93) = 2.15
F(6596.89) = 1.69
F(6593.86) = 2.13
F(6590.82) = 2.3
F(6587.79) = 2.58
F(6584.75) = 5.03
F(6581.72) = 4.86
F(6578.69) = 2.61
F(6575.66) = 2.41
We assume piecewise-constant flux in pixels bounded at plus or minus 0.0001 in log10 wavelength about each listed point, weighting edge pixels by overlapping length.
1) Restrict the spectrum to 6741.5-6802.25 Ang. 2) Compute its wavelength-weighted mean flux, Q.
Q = 2.24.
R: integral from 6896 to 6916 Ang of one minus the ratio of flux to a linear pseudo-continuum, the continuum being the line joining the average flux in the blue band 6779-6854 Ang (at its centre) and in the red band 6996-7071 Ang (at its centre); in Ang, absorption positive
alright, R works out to -1.47 Ang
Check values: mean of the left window 2.23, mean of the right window 2.24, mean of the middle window 2.4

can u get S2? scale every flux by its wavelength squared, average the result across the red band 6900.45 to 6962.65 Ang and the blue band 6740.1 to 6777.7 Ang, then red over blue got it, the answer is 1.10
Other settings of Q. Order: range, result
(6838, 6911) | 2.23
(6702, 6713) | 2.39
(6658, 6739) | 2.48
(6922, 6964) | 2.35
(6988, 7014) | 2.21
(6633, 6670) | 2.25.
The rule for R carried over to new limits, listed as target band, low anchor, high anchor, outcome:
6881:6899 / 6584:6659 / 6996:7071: 1.2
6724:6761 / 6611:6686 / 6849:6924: -2.9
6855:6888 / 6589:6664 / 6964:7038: 1.5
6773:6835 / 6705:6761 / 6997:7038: 5.6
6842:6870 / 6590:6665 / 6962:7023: 0.6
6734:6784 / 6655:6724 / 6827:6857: 1.4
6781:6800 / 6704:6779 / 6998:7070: 2.0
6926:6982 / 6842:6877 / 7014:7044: -3.3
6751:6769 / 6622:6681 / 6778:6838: 0.4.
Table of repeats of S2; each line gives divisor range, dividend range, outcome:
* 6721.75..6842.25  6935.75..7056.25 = 1.06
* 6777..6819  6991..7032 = 1.07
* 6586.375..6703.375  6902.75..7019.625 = 1.13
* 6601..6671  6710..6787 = 1.14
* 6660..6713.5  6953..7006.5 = 1.08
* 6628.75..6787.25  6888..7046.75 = 1.05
